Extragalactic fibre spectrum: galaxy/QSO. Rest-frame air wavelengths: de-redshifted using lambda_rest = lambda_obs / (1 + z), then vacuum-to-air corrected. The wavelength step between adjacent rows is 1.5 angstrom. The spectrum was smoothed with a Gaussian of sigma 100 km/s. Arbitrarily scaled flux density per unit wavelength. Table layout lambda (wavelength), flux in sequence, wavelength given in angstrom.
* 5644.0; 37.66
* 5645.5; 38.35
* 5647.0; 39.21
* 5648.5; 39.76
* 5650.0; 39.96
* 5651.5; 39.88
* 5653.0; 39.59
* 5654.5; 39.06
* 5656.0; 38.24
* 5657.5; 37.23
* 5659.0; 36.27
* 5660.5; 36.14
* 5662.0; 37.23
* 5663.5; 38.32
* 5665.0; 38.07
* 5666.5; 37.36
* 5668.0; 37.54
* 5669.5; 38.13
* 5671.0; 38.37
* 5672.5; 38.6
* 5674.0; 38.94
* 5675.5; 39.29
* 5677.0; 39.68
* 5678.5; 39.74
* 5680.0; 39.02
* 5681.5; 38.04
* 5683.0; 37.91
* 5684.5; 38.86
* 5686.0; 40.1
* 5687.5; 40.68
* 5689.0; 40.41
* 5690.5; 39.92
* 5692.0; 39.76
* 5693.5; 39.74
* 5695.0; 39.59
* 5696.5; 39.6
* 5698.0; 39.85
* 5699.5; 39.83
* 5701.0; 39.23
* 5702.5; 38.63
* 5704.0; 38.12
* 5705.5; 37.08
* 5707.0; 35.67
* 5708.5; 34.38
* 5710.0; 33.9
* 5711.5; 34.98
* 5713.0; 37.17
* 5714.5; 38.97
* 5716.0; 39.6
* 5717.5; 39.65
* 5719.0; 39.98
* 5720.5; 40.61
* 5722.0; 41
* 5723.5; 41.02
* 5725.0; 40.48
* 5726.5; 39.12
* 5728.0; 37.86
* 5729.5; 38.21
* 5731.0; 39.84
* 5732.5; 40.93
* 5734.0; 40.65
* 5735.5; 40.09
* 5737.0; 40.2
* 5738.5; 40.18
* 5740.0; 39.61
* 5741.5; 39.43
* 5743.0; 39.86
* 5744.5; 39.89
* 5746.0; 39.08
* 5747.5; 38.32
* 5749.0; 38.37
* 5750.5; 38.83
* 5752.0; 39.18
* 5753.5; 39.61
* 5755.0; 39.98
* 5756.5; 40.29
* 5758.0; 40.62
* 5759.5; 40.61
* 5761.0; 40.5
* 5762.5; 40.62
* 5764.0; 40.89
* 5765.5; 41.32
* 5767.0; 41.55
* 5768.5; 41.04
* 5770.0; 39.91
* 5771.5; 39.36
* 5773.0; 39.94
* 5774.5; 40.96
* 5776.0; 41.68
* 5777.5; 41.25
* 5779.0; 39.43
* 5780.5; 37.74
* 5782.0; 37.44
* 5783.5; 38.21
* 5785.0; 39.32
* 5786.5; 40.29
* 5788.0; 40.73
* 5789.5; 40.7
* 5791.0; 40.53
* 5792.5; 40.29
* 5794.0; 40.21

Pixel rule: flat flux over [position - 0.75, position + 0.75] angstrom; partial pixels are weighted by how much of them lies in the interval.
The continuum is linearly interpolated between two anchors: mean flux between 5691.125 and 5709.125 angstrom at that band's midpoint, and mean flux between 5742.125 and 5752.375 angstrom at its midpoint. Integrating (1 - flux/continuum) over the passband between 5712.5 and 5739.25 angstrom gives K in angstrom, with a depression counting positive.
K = -0.7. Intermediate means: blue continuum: 38.5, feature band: 39.8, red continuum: 39.1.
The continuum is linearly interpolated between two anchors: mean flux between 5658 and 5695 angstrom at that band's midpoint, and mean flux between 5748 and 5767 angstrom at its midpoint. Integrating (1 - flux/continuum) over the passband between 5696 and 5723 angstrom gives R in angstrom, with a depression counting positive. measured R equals 0.7 angstrom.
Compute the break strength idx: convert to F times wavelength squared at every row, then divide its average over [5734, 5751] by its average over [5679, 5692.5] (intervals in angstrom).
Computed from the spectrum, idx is 1.0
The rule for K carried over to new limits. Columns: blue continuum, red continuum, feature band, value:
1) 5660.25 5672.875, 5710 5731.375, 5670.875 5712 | -0.3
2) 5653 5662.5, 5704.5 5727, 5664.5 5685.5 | -0.5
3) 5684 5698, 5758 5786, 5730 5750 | 0.2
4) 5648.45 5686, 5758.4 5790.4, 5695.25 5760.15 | 0.6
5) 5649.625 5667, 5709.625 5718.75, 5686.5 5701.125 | -0.8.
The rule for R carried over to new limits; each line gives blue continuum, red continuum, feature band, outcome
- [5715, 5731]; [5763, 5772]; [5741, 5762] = 0.4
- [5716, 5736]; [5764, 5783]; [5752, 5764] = -0.1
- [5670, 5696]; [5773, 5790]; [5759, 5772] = -0.3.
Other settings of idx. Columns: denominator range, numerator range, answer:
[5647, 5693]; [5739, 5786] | 1.06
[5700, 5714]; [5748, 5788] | 1.11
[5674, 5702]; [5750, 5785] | 1.04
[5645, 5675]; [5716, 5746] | 1.07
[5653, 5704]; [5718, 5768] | 1.05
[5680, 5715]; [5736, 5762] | 1.05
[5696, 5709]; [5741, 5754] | 1.04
